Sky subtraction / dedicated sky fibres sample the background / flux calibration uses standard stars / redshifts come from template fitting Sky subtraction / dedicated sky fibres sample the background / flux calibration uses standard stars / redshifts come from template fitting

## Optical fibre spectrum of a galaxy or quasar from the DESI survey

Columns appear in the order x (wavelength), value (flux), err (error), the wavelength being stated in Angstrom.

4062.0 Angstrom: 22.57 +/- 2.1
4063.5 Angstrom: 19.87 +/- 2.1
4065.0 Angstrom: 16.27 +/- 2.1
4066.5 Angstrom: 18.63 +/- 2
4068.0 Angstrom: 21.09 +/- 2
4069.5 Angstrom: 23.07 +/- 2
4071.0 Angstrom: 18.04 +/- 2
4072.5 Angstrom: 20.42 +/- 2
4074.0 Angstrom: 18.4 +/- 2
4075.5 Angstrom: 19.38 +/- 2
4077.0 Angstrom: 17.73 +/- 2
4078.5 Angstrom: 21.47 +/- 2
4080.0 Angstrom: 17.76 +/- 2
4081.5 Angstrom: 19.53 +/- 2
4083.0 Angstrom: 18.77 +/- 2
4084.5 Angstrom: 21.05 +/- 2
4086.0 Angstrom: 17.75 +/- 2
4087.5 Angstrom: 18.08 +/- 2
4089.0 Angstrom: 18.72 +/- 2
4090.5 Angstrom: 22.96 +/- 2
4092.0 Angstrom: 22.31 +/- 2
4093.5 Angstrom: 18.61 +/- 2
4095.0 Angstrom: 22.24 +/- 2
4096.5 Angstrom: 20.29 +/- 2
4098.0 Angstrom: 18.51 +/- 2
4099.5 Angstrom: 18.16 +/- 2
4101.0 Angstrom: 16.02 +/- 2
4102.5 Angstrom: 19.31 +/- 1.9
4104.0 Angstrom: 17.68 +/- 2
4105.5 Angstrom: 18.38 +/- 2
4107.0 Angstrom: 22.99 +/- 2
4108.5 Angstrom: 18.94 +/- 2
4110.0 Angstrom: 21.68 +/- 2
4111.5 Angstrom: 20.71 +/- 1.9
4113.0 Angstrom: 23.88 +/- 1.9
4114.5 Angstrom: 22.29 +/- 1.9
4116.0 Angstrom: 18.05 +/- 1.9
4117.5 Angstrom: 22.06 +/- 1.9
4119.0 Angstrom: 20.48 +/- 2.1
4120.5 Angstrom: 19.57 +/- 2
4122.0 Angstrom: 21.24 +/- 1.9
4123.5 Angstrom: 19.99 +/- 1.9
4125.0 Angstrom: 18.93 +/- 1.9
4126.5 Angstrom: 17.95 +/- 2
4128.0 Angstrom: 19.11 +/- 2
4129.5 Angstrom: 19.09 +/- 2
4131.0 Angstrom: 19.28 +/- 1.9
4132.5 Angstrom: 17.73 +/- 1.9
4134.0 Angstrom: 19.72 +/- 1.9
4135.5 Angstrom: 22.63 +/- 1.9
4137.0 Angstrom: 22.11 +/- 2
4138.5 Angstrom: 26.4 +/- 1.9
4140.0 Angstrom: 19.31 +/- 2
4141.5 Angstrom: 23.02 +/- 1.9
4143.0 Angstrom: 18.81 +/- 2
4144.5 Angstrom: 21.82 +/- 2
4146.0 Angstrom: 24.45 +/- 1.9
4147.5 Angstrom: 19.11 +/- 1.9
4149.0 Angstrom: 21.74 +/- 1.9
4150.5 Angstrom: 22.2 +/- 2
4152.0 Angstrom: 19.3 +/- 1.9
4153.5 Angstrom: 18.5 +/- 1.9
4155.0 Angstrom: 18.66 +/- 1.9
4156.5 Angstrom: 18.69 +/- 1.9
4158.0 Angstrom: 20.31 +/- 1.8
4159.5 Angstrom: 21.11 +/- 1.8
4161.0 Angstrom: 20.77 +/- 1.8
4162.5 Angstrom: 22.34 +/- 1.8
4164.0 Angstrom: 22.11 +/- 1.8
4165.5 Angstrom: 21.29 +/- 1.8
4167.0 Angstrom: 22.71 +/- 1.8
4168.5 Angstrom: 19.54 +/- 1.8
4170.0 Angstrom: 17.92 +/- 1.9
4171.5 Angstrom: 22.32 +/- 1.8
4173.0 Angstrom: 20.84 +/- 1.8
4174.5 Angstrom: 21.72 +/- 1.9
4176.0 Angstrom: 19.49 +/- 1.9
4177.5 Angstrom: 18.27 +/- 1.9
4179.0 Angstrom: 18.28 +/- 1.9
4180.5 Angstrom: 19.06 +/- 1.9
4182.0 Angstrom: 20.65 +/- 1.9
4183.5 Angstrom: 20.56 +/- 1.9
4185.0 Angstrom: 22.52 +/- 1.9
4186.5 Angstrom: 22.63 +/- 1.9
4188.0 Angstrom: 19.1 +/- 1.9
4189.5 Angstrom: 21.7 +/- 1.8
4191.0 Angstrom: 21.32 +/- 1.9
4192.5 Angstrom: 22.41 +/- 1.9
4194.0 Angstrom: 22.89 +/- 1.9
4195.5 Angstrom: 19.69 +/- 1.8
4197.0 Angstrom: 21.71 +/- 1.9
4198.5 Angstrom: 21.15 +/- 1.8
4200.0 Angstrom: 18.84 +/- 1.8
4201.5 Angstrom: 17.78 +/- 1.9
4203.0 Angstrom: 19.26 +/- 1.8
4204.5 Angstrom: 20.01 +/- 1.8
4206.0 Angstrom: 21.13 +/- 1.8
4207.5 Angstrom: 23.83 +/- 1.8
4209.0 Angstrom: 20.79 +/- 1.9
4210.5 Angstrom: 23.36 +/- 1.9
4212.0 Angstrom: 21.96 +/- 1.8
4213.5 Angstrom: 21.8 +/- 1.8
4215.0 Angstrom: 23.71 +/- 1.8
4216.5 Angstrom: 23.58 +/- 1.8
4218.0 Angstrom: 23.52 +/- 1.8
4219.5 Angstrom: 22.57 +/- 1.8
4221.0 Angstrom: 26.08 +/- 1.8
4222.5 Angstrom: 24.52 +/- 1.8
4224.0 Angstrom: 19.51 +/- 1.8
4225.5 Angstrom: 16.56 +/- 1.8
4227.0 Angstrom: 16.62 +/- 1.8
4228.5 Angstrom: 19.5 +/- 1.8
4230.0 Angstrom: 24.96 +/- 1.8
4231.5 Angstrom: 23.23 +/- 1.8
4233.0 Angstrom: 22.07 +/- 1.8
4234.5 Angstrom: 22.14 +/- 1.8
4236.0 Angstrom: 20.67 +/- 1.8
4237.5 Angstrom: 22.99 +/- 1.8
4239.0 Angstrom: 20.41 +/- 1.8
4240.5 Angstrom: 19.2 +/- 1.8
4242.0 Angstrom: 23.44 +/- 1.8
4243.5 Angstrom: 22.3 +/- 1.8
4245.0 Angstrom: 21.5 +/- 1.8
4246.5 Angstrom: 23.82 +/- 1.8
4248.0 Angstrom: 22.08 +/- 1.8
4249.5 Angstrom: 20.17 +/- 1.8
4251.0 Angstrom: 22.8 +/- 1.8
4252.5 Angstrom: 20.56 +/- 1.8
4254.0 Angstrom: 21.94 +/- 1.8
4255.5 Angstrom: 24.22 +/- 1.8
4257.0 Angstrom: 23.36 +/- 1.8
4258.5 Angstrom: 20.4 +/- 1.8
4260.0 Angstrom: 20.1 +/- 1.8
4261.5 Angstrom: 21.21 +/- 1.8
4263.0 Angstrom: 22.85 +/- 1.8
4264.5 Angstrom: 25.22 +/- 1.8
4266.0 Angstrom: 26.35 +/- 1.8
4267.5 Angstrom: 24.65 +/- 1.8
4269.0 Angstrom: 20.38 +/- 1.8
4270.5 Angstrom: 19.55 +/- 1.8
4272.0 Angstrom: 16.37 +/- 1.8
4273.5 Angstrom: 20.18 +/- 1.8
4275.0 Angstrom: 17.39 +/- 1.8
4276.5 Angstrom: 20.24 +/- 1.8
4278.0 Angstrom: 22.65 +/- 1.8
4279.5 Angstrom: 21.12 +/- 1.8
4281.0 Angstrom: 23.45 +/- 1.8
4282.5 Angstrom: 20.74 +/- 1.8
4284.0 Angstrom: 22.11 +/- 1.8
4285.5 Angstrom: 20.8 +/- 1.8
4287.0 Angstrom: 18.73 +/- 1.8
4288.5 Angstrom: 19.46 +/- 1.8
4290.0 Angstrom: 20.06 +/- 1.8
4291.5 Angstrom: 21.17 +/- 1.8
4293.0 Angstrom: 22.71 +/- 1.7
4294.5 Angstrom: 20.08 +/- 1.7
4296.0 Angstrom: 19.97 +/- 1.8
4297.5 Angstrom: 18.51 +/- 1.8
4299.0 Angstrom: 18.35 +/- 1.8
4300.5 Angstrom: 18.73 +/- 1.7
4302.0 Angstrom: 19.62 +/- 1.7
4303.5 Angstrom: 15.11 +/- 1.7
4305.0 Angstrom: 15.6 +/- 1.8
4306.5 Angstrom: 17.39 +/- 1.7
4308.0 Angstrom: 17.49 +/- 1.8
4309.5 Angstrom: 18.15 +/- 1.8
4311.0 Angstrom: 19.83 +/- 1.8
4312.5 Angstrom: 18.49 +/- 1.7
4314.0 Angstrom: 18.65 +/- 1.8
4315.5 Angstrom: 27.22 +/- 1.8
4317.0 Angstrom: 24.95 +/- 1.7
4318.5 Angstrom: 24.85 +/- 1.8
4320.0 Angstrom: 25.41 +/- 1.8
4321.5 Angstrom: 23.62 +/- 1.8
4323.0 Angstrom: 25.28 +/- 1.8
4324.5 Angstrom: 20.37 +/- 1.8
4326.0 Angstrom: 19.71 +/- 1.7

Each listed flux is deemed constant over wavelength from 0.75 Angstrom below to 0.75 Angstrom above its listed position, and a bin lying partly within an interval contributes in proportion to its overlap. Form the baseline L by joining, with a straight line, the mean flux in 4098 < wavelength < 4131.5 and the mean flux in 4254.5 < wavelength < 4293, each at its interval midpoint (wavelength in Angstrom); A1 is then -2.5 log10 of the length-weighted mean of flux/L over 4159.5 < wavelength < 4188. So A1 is -0.02 mag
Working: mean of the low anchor 19.8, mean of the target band 20.7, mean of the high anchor 21.3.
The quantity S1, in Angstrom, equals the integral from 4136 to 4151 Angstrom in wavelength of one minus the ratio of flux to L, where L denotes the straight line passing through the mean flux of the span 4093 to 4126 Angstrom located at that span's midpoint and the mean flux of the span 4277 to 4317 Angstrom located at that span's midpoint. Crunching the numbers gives -1.4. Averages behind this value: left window 20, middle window 21.9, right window 20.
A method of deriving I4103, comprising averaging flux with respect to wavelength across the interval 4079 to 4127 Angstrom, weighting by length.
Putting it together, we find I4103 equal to 19.9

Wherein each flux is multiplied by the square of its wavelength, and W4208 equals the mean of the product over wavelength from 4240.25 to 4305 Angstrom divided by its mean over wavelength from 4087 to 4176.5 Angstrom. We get 1.10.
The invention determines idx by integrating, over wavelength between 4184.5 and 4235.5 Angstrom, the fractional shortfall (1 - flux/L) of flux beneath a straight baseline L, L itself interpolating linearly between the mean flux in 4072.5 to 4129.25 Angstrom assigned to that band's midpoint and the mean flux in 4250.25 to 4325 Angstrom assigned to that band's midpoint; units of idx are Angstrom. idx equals -2.66 Angstrom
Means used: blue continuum 19.8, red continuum 21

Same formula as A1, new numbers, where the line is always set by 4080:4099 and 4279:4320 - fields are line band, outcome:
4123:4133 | 0.06 mag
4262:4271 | -0.15 mag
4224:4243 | -0.05 mag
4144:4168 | -0.05 mag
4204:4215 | -0.10 mag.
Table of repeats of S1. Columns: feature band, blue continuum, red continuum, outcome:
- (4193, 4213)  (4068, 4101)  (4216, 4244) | 0.4 Angstrom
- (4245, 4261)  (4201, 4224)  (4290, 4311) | -1.0 Angstrom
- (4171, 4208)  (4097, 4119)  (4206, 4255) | 1.1 Angstrom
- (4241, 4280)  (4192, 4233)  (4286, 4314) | -3.2 Angstrom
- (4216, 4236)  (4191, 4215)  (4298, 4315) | -1.3 Angstrom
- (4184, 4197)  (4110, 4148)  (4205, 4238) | 0.0 Angstrom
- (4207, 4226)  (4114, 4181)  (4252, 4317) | -1.9 Angstrom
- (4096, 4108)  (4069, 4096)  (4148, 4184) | 0.6 Angstrom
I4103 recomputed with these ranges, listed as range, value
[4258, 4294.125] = 21.2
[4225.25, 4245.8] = 21.2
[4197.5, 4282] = 21.6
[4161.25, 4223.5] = 21.3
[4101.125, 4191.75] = 20.5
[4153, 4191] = 20.5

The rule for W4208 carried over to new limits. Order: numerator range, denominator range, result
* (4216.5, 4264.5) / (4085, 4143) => 1.15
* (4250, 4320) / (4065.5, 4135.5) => 1.15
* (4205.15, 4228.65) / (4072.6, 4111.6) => 1.19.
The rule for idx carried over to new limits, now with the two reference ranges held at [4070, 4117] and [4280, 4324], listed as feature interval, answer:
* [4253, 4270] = -1.9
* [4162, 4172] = -0.6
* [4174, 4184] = 0.2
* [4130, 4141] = -0.6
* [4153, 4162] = 0.1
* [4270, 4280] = 0.4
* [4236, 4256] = -1.5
